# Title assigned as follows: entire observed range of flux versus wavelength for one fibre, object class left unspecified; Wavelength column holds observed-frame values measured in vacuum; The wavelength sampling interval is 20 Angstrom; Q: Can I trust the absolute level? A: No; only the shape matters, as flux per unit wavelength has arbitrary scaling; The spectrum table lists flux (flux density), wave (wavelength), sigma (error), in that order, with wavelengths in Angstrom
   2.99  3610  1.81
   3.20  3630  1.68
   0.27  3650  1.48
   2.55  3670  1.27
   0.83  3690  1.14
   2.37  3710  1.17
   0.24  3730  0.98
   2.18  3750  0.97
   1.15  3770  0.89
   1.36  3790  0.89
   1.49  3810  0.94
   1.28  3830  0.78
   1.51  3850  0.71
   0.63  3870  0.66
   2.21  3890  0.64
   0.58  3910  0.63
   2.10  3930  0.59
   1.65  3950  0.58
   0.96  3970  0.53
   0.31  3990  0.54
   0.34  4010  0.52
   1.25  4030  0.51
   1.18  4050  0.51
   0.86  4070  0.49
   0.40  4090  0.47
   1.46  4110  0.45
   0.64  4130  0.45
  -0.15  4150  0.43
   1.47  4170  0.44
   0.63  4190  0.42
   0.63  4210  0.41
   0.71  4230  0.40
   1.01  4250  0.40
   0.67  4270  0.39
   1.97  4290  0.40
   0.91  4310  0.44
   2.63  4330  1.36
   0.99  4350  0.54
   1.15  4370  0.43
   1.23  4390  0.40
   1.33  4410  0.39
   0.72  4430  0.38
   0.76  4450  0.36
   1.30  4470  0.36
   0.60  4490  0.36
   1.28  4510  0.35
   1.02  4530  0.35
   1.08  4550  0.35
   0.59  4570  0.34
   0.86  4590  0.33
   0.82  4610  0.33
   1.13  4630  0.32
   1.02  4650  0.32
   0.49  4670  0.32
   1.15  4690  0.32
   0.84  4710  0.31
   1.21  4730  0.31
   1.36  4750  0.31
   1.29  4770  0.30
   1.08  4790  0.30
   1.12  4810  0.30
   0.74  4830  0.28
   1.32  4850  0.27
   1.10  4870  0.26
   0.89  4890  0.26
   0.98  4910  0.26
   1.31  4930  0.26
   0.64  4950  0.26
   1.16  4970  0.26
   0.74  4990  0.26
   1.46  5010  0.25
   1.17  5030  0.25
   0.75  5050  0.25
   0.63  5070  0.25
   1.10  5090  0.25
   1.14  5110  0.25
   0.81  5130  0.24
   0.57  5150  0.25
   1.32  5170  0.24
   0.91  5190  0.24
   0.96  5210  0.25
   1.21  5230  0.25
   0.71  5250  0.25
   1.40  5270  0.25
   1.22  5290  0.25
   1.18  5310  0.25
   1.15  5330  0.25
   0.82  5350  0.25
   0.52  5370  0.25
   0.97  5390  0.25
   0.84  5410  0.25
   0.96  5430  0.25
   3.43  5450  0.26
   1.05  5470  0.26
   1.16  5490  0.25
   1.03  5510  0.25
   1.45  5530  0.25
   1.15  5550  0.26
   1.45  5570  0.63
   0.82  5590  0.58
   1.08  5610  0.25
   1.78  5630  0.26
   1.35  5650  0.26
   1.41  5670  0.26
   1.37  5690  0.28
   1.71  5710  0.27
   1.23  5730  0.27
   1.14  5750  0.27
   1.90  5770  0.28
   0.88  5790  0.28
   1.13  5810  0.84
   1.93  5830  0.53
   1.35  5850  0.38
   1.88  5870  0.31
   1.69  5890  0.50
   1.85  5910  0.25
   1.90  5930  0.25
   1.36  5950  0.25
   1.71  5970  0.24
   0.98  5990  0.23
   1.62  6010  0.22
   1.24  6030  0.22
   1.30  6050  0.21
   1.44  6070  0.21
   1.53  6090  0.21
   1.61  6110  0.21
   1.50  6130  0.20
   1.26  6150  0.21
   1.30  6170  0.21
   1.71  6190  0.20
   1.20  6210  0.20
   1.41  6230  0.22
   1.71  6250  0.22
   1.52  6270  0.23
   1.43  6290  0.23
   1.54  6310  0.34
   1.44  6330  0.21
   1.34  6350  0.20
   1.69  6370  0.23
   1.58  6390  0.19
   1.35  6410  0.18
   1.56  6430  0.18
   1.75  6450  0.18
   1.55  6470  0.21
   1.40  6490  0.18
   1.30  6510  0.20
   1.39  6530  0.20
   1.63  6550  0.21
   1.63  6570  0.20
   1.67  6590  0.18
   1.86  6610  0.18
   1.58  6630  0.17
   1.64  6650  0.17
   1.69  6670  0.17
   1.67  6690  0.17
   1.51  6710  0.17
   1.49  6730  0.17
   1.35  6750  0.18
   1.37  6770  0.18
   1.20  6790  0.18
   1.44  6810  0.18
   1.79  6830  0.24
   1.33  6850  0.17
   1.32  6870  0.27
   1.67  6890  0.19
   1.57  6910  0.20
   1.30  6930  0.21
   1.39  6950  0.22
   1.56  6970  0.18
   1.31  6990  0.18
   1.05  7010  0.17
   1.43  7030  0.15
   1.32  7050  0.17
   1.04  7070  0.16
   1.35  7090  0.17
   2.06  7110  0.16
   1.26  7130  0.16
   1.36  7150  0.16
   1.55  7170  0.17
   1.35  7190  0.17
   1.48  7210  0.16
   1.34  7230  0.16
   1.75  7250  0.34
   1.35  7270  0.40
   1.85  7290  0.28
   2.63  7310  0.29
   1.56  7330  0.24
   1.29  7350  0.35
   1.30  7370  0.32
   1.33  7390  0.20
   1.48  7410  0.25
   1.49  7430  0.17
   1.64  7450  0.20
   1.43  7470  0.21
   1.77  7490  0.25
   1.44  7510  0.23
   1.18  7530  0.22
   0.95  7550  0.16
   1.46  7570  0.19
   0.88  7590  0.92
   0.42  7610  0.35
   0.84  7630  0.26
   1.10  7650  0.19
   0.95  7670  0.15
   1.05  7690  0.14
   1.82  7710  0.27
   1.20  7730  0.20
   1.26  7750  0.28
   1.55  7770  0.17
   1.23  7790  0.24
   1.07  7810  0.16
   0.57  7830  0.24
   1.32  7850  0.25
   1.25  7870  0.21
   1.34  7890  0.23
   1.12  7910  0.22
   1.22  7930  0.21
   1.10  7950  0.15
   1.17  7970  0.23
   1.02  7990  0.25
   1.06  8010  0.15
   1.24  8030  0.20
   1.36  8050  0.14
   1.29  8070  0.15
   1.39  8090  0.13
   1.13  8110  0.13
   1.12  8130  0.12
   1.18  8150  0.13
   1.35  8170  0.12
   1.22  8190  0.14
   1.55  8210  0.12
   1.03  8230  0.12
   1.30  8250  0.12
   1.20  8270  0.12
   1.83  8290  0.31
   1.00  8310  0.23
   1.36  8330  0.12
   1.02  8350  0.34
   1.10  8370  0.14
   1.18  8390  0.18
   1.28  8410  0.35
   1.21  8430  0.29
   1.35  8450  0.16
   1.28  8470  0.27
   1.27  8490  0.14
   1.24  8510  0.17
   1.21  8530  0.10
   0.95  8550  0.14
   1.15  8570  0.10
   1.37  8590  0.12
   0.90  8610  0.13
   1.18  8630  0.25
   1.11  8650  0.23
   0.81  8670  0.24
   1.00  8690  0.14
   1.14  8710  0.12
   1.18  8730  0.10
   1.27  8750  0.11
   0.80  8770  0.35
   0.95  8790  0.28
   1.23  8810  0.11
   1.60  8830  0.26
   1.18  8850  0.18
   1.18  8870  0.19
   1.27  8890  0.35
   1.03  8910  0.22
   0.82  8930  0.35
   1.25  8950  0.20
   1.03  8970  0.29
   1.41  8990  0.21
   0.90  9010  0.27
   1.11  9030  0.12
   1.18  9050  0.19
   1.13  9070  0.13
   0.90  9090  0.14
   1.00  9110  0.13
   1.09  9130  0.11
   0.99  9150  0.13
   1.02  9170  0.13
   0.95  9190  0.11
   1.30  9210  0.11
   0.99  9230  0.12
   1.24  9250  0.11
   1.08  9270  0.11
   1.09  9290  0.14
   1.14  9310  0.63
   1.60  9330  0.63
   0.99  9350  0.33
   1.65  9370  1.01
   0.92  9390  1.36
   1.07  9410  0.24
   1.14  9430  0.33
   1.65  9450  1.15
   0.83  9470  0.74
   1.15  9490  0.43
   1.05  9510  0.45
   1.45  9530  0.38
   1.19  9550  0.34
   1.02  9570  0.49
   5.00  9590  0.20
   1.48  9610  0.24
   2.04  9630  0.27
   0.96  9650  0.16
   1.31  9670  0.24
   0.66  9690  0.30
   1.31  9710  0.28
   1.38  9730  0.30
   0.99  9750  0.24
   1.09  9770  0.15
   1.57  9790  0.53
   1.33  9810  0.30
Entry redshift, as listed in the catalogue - 0.46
